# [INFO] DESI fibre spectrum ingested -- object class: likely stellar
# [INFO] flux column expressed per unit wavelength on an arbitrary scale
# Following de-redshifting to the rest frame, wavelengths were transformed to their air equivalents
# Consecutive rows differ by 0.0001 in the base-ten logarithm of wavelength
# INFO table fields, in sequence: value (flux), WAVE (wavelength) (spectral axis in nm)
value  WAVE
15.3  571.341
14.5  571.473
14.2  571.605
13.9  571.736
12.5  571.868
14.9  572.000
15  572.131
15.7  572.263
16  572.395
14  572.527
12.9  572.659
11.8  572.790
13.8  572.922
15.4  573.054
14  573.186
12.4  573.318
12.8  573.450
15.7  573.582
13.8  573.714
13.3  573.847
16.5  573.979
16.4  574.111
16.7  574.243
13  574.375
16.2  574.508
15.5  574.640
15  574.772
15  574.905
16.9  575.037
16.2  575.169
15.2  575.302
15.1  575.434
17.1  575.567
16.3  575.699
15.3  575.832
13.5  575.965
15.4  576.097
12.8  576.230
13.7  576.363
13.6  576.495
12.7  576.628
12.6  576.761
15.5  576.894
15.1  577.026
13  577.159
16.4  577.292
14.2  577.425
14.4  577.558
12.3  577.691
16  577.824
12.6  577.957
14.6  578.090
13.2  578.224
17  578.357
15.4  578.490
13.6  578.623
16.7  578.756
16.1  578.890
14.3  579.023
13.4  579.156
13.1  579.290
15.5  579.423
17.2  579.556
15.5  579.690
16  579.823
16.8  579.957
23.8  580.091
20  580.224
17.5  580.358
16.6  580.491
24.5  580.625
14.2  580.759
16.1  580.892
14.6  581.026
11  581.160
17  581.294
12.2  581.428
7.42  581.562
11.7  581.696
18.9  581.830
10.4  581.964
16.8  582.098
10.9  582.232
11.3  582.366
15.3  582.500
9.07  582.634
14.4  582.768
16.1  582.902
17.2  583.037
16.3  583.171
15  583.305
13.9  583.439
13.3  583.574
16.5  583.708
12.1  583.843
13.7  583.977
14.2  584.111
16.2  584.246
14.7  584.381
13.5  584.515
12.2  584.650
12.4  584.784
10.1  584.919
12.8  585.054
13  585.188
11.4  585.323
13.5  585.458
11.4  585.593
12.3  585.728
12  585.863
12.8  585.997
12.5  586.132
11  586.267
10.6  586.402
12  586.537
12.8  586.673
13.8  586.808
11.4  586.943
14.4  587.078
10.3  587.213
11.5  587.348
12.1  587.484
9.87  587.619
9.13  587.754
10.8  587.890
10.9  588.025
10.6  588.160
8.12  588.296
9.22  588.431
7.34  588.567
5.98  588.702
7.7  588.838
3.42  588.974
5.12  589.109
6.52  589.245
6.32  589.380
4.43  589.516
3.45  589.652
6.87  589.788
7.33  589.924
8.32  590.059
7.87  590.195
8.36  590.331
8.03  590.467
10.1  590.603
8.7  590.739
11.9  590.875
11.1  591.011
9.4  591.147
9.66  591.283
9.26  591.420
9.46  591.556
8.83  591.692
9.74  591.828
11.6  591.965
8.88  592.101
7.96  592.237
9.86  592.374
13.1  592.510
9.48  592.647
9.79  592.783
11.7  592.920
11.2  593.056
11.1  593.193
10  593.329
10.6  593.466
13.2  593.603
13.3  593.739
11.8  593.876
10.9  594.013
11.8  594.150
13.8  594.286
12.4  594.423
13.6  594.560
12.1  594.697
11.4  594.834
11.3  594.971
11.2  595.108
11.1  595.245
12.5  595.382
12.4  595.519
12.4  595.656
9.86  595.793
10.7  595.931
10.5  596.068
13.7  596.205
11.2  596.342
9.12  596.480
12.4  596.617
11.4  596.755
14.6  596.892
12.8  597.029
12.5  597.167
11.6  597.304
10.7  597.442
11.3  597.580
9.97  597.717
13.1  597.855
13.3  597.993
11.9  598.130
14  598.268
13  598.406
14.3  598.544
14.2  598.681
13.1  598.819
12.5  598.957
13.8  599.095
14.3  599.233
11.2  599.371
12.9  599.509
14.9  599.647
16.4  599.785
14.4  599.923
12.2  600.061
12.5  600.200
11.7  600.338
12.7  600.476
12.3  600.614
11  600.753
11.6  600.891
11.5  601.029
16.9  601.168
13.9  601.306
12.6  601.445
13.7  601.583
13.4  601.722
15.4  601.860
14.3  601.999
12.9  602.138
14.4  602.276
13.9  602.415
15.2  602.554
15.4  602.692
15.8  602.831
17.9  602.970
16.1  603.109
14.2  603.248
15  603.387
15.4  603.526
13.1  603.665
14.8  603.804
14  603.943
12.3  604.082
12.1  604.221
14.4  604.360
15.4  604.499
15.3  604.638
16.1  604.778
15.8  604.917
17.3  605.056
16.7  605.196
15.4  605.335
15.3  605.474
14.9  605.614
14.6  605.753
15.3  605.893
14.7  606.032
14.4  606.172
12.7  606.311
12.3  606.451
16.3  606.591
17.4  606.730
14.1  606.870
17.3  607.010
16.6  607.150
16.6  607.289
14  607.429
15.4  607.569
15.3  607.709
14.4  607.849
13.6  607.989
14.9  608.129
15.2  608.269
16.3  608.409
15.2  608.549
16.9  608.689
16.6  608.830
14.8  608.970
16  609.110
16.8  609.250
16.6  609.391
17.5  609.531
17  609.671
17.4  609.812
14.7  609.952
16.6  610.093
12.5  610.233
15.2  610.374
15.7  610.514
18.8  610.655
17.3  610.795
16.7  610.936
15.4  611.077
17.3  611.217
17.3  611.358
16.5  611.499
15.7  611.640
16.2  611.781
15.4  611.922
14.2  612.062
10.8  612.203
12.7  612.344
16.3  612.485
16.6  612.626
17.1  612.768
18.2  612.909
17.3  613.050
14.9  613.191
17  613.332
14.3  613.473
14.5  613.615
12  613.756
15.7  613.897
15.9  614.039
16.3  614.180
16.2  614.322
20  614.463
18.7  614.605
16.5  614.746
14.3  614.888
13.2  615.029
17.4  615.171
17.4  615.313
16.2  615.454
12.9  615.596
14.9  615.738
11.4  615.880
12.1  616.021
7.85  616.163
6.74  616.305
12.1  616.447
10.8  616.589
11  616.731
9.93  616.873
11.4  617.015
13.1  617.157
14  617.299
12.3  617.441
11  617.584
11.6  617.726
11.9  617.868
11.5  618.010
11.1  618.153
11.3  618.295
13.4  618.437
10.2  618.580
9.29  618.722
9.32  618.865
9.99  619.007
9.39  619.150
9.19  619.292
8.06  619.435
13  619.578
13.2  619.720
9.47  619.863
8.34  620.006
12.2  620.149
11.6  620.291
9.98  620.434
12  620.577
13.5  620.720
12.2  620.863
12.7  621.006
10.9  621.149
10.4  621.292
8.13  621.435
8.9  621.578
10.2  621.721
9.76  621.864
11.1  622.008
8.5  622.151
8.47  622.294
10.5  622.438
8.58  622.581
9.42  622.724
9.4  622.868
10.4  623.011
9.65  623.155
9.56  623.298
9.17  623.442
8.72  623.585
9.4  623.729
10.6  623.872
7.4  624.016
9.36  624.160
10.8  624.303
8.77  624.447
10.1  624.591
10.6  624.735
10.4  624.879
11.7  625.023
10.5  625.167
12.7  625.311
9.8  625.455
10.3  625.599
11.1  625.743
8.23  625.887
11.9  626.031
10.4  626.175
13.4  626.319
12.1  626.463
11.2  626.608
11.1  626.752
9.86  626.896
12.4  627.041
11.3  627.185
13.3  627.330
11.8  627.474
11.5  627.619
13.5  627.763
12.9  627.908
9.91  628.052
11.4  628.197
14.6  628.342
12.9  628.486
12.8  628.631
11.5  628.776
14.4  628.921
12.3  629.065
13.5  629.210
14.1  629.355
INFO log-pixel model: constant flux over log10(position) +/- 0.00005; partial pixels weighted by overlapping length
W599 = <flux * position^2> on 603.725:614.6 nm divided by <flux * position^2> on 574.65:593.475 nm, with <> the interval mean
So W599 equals 1.36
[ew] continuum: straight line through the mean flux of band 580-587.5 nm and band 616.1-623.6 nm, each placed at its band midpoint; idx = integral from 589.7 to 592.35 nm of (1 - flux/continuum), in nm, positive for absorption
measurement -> 0.82 nm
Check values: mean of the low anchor 13.8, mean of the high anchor 10.5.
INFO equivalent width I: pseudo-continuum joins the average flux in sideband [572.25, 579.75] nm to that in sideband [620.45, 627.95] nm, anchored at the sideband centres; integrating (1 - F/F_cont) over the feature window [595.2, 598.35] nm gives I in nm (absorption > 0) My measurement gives 0.251 nm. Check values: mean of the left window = 14.7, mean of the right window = 10.6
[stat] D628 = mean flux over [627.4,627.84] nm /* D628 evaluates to 12.3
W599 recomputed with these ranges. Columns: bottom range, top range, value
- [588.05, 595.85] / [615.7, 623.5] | 1.20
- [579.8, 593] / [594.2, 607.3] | 1.22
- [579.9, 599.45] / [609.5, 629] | 1.16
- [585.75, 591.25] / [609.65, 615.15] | 1.83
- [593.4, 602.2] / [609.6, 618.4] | 1.21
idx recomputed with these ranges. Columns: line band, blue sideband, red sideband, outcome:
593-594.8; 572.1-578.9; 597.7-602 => 0.213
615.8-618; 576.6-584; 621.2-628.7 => 0.036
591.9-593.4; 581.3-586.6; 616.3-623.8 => 0.252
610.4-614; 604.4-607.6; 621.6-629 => -0.479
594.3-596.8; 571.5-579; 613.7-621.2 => 0.345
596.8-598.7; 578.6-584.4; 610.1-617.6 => 0.287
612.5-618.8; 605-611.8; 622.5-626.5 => -0.186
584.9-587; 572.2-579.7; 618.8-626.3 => 0.243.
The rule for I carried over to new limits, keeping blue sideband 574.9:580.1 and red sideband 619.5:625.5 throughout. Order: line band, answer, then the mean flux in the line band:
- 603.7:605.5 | -0.41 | 15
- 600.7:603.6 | -0.45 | 14.3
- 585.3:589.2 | 0.99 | 10.4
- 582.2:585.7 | 0.20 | 13.5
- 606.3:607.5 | -0.35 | 15.4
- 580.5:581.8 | 0.01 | 14.5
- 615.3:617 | -0.12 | 11.7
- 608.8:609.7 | -0.37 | 16.5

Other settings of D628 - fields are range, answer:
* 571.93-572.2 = 14.9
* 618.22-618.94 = 10.7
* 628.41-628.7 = 12.9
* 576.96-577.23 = 14.1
